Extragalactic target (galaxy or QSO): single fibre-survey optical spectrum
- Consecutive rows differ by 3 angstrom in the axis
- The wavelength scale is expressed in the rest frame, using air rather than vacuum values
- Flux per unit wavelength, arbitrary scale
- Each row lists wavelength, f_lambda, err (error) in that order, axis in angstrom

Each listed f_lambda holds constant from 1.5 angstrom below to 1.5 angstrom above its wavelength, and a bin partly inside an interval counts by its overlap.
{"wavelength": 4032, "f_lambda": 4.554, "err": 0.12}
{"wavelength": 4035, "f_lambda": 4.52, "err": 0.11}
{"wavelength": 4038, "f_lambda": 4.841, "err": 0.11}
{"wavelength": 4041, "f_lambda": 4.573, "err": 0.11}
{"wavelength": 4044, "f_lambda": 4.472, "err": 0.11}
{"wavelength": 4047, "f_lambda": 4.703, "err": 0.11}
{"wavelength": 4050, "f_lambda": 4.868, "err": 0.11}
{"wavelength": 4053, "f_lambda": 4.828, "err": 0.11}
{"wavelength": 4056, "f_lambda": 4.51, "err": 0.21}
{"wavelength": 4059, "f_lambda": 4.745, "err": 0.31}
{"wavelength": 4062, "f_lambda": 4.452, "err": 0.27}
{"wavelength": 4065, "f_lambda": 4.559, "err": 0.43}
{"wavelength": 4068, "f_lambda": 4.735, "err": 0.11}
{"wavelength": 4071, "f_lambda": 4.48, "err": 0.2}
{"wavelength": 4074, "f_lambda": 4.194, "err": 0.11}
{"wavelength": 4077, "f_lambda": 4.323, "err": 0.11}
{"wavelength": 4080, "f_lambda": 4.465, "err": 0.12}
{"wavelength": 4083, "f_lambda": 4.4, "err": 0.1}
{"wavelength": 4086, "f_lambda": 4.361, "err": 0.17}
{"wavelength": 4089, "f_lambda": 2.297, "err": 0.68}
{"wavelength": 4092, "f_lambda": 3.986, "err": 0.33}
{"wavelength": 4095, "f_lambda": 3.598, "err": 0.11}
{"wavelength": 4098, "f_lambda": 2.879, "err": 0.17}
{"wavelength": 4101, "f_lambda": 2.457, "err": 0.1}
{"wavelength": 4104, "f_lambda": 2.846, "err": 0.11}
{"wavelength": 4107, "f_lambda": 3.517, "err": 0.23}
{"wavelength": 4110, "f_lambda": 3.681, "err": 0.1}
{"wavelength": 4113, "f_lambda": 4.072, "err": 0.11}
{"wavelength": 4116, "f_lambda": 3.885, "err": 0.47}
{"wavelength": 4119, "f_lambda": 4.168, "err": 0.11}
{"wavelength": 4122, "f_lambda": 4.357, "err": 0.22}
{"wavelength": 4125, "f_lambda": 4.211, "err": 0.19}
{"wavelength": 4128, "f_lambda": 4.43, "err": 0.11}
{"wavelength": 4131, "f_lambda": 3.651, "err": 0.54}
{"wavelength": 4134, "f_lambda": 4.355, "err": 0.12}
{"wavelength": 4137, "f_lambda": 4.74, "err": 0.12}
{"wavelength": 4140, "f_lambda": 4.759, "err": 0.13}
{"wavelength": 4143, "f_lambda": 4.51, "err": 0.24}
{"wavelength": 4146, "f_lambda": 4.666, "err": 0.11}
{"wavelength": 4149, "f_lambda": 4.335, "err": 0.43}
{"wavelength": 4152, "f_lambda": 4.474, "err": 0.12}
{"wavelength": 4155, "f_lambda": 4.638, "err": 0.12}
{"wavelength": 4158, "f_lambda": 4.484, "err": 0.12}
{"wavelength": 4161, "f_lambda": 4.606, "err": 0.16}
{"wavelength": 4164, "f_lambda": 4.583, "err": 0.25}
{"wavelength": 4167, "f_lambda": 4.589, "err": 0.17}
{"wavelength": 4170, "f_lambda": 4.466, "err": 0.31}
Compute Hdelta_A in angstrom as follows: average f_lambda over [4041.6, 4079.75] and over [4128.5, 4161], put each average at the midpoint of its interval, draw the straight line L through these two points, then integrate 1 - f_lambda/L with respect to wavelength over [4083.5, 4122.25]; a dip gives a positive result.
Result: 8.4 angstrom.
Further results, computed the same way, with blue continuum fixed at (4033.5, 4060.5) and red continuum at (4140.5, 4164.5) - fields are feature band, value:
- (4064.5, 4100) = 5.0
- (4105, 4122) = 2.6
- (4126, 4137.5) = 0.8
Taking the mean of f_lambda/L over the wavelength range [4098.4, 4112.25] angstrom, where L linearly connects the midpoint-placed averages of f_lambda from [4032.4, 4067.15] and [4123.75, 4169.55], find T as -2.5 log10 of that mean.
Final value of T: 0.39 mag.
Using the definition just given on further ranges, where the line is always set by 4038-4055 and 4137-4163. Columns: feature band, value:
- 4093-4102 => 0.45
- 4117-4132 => 0.11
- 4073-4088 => 0.09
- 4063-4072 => 0.02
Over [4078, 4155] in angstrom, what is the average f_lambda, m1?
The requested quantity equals 3.98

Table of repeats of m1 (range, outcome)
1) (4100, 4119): 3.49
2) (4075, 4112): 3.58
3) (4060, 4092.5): 4.22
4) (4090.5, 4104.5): 3.18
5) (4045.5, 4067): 4.67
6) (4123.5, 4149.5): 4.41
